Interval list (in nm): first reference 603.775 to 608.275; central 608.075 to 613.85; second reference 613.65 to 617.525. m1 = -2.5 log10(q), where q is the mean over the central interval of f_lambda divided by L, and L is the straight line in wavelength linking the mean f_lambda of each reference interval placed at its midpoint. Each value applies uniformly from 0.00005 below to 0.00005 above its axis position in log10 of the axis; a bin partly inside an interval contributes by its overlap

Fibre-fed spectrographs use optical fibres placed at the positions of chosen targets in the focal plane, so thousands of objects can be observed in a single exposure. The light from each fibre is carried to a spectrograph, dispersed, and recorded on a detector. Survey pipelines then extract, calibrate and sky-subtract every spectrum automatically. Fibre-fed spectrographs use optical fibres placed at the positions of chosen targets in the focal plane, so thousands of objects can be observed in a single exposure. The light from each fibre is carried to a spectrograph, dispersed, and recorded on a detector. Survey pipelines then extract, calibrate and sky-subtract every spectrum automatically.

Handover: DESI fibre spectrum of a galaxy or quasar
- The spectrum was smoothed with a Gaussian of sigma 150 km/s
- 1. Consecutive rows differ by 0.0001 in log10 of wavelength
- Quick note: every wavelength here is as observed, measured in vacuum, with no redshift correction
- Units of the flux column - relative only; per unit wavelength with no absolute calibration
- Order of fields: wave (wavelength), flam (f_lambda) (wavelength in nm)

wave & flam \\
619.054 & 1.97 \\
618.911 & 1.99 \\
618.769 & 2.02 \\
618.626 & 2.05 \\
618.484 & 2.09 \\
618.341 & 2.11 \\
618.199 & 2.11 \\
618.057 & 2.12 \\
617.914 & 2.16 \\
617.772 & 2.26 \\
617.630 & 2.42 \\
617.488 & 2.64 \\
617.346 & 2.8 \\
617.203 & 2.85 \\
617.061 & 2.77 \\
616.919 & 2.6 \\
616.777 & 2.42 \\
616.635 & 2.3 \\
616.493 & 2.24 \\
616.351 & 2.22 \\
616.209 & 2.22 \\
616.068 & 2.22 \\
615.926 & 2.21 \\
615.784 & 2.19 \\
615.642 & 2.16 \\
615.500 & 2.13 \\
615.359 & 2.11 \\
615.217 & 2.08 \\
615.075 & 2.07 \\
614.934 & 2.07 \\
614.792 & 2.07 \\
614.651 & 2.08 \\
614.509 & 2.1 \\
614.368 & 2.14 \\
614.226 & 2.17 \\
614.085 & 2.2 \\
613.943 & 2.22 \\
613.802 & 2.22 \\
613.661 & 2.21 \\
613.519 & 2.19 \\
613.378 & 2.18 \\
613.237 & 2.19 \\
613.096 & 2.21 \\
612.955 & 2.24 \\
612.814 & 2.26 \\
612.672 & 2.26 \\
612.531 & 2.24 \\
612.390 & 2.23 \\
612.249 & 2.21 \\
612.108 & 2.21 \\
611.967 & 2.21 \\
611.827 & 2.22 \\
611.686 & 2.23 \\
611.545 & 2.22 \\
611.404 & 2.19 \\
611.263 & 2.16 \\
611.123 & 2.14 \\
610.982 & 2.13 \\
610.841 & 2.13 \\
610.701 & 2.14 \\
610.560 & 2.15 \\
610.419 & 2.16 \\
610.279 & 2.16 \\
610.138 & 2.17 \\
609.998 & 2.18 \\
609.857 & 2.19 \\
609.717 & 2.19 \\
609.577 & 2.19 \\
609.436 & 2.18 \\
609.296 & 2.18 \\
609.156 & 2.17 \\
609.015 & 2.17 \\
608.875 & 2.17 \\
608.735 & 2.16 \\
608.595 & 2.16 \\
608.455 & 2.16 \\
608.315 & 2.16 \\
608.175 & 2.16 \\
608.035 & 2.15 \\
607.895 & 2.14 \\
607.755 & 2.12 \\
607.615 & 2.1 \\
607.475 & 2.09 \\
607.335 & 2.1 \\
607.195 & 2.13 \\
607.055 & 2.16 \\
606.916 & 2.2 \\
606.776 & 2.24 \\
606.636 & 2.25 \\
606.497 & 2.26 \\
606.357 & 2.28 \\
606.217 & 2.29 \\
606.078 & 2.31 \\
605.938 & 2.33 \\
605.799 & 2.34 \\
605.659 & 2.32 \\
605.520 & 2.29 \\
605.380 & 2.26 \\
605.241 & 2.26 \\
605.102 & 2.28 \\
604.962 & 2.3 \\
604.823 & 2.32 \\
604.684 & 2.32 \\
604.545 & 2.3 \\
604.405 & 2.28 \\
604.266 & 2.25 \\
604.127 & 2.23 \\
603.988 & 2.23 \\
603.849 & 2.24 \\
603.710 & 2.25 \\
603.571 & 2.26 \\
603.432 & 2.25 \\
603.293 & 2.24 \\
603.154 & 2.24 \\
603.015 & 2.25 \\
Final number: 0.03 mag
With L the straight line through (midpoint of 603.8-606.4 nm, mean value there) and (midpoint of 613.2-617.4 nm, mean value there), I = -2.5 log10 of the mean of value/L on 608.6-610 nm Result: 0.05 mag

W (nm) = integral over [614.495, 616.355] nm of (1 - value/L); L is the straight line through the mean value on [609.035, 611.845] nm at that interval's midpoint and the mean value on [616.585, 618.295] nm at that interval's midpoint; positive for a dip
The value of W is 0.18 nm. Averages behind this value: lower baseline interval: 2.17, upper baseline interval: 2.45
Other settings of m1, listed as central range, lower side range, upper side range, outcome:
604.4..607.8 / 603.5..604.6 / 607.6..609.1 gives -0.02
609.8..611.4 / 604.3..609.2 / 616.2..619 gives 0.05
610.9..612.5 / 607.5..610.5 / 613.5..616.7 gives -0.02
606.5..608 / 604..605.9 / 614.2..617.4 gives 0.06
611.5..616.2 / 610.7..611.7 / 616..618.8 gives 0.03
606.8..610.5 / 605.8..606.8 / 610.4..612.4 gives 0.04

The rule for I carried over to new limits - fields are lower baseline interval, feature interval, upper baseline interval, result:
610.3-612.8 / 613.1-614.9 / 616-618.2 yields 0.06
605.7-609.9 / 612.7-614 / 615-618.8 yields 0.02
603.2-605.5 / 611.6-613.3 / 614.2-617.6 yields 0.03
